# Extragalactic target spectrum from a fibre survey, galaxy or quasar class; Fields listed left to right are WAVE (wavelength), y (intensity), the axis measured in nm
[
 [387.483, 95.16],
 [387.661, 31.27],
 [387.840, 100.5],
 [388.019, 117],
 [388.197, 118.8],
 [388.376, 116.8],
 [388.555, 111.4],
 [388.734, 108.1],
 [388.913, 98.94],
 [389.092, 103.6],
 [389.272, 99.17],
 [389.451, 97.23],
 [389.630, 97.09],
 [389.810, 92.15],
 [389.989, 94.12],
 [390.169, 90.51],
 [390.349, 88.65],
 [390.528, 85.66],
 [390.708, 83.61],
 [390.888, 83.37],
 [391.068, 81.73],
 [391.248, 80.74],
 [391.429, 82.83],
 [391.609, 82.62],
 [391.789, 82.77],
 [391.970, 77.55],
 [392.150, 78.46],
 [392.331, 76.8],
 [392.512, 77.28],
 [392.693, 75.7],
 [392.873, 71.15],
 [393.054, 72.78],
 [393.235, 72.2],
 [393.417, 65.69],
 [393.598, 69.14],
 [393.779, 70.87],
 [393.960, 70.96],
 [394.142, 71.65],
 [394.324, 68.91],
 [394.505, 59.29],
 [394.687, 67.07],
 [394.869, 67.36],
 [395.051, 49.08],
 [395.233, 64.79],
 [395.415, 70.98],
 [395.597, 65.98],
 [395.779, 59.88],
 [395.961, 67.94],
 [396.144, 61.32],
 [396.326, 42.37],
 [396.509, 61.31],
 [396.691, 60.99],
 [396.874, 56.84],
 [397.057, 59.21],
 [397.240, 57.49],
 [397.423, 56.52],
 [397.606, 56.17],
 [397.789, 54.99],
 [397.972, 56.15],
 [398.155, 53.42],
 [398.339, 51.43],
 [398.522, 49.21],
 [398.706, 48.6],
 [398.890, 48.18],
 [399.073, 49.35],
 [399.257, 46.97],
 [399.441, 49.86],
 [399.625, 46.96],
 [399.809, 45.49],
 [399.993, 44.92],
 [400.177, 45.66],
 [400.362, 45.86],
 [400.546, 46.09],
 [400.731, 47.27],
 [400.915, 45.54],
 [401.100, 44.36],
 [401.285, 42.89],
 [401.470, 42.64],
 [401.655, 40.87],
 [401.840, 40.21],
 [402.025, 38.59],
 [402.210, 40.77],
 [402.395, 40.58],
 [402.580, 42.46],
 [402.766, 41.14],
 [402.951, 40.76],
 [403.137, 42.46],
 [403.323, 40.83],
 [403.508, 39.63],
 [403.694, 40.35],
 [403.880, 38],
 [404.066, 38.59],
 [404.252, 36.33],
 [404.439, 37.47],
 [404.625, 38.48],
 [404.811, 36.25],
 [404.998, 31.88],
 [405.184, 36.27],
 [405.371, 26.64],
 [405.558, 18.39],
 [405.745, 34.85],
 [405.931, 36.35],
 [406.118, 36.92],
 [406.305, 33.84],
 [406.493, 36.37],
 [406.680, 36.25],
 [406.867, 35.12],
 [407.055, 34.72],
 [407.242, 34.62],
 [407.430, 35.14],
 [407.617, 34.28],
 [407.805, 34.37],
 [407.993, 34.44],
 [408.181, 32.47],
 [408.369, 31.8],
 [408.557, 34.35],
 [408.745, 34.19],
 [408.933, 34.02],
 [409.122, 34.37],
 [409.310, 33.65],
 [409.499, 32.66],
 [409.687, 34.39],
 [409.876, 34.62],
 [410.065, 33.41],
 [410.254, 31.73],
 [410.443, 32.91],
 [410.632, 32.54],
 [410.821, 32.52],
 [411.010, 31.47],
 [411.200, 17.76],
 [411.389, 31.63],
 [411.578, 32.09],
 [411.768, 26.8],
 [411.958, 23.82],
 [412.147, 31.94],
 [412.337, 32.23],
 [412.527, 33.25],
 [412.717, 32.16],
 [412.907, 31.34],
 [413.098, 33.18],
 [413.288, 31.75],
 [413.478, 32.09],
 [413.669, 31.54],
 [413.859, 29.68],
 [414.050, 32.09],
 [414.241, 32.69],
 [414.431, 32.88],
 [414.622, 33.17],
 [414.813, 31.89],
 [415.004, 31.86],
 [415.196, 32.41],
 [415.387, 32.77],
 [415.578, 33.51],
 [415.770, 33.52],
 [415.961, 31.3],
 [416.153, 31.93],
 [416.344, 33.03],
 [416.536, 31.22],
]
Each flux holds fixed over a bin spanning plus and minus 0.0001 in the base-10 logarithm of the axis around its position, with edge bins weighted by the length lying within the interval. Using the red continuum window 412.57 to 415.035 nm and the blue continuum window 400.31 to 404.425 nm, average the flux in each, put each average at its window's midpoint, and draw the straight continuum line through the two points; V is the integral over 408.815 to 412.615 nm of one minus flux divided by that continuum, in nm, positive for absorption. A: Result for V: 0.35 nm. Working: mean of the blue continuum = 41.5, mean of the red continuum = 32.1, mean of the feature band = 31.4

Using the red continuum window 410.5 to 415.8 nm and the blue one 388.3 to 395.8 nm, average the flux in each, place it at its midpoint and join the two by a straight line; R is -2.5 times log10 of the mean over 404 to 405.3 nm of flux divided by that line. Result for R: 0.37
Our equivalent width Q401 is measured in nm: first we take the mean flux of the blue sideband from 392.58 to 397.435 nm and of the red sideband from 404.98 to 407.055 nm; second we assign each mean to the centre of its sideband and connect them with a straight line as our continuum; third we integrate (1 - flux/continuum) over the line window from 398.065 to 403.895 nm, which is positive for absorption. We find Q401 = 0.35 nm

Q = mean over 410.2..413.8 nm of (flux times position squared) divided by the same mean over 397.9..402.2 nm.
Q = 0.70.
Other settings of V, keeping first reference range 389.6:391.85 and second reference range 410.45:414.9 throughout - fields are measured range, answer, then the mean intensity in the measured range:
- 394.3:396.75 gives 0.41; 61.8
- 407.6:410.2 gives 0.43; 33.7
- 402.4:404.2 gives 0.47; 40.4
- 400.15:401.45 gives 0.34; 45.2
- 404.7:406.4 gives 0.57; 32.4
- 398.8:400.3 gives 0.40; 47.2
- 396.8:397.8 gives 0.18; 57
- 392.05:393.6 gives 0.15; 73.5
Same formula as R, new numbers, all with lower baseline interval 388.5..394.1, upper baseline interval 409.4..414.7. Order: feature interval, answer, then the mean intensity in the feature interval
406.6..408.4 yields 0.24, 34.4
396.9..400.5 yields 0.27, 50.9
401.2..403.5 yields 0.34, 41.1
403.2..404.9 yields 0.32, 38.5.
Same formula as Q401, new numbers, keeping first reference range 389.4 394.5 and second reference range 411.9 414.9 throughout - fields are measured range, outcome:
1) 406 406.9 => 0.22 nm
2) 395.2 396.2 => 0.08 nm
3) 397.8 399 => 0.25 nm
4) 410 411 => 0.15 nm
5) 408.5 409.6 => 0.20 nm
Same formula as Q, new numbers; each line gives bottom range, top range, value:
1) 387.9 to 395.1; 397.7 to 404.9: 0.55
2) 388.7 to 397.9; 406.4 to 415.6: 0.48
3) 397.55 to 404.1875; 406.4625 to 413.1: 0.75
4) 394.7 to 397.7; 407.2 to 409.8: 0.60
